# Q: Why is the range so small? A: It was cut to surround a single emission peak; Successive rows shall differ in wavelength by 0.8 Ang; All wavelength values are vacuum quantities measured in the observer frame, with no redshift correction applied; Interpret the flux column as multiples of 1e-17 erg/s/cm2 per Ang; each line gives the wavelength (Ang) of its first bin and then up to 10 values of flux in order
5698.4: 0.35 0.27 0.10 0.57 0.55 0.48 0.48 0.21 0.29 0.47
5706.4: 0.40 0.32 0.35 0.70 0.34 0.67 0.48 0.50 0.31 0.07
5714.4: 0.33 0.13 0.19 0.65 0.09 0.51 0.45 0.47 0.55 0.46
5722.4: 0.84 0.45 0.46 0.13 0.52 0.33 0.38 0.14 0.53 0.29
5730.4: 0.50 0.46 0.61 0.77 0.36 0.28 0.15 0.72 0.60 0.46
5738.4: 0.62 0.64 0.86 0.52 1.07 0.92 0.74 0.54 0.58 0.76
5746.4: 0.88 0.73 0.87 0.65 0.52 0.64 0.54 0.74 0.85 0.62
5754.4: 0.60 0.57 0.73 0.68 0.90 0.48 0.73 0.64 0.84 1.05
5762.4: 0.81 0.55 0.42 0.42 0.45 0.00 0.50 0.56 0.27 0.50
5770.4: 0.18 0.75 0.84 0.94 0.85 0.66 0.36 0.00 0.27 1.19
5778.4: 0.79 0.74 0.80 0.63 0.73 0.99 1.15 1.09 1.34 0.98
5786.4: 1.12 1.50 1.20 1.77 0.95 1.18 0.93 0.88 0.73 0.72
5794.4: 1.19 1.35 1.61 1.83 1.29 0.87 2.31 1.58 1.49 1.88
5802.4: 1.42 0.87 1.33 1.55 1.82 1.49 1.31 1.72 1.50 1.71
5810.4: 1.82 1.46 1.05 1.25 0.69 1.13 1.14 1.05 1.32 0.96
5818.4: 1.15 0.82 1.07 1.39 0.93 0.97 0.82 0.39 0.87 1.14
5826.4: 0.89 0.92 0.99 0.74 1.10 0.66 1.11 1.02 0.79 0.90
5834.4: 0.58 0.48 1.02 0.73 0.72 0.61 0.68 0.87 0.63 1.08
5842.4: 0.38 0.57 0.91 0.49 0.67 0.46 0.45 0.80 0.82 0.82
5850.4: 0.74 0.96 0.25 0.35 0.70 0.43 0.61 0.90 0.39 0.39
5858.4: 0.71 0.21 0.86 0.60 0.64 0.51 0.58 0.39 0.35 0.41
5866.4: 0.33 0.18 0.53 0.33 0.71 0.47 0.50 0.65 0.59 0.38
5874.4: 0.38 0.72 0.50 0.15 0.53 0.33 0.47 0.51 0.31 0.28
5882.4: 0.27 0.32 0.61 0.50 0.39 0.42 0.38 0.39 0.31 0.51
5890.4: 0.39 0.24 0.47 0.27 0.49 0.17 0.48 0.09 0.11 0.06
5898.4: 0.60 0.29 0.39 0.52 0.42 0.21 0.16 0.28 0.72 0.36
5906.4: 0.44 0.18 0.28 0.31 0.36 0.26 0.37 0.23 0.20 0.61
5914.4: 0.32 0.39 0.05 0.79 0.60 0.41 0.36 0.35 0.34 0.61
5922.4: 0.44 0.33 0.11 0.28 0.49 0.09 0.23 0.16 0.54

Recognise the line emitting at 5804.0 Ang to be C IV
